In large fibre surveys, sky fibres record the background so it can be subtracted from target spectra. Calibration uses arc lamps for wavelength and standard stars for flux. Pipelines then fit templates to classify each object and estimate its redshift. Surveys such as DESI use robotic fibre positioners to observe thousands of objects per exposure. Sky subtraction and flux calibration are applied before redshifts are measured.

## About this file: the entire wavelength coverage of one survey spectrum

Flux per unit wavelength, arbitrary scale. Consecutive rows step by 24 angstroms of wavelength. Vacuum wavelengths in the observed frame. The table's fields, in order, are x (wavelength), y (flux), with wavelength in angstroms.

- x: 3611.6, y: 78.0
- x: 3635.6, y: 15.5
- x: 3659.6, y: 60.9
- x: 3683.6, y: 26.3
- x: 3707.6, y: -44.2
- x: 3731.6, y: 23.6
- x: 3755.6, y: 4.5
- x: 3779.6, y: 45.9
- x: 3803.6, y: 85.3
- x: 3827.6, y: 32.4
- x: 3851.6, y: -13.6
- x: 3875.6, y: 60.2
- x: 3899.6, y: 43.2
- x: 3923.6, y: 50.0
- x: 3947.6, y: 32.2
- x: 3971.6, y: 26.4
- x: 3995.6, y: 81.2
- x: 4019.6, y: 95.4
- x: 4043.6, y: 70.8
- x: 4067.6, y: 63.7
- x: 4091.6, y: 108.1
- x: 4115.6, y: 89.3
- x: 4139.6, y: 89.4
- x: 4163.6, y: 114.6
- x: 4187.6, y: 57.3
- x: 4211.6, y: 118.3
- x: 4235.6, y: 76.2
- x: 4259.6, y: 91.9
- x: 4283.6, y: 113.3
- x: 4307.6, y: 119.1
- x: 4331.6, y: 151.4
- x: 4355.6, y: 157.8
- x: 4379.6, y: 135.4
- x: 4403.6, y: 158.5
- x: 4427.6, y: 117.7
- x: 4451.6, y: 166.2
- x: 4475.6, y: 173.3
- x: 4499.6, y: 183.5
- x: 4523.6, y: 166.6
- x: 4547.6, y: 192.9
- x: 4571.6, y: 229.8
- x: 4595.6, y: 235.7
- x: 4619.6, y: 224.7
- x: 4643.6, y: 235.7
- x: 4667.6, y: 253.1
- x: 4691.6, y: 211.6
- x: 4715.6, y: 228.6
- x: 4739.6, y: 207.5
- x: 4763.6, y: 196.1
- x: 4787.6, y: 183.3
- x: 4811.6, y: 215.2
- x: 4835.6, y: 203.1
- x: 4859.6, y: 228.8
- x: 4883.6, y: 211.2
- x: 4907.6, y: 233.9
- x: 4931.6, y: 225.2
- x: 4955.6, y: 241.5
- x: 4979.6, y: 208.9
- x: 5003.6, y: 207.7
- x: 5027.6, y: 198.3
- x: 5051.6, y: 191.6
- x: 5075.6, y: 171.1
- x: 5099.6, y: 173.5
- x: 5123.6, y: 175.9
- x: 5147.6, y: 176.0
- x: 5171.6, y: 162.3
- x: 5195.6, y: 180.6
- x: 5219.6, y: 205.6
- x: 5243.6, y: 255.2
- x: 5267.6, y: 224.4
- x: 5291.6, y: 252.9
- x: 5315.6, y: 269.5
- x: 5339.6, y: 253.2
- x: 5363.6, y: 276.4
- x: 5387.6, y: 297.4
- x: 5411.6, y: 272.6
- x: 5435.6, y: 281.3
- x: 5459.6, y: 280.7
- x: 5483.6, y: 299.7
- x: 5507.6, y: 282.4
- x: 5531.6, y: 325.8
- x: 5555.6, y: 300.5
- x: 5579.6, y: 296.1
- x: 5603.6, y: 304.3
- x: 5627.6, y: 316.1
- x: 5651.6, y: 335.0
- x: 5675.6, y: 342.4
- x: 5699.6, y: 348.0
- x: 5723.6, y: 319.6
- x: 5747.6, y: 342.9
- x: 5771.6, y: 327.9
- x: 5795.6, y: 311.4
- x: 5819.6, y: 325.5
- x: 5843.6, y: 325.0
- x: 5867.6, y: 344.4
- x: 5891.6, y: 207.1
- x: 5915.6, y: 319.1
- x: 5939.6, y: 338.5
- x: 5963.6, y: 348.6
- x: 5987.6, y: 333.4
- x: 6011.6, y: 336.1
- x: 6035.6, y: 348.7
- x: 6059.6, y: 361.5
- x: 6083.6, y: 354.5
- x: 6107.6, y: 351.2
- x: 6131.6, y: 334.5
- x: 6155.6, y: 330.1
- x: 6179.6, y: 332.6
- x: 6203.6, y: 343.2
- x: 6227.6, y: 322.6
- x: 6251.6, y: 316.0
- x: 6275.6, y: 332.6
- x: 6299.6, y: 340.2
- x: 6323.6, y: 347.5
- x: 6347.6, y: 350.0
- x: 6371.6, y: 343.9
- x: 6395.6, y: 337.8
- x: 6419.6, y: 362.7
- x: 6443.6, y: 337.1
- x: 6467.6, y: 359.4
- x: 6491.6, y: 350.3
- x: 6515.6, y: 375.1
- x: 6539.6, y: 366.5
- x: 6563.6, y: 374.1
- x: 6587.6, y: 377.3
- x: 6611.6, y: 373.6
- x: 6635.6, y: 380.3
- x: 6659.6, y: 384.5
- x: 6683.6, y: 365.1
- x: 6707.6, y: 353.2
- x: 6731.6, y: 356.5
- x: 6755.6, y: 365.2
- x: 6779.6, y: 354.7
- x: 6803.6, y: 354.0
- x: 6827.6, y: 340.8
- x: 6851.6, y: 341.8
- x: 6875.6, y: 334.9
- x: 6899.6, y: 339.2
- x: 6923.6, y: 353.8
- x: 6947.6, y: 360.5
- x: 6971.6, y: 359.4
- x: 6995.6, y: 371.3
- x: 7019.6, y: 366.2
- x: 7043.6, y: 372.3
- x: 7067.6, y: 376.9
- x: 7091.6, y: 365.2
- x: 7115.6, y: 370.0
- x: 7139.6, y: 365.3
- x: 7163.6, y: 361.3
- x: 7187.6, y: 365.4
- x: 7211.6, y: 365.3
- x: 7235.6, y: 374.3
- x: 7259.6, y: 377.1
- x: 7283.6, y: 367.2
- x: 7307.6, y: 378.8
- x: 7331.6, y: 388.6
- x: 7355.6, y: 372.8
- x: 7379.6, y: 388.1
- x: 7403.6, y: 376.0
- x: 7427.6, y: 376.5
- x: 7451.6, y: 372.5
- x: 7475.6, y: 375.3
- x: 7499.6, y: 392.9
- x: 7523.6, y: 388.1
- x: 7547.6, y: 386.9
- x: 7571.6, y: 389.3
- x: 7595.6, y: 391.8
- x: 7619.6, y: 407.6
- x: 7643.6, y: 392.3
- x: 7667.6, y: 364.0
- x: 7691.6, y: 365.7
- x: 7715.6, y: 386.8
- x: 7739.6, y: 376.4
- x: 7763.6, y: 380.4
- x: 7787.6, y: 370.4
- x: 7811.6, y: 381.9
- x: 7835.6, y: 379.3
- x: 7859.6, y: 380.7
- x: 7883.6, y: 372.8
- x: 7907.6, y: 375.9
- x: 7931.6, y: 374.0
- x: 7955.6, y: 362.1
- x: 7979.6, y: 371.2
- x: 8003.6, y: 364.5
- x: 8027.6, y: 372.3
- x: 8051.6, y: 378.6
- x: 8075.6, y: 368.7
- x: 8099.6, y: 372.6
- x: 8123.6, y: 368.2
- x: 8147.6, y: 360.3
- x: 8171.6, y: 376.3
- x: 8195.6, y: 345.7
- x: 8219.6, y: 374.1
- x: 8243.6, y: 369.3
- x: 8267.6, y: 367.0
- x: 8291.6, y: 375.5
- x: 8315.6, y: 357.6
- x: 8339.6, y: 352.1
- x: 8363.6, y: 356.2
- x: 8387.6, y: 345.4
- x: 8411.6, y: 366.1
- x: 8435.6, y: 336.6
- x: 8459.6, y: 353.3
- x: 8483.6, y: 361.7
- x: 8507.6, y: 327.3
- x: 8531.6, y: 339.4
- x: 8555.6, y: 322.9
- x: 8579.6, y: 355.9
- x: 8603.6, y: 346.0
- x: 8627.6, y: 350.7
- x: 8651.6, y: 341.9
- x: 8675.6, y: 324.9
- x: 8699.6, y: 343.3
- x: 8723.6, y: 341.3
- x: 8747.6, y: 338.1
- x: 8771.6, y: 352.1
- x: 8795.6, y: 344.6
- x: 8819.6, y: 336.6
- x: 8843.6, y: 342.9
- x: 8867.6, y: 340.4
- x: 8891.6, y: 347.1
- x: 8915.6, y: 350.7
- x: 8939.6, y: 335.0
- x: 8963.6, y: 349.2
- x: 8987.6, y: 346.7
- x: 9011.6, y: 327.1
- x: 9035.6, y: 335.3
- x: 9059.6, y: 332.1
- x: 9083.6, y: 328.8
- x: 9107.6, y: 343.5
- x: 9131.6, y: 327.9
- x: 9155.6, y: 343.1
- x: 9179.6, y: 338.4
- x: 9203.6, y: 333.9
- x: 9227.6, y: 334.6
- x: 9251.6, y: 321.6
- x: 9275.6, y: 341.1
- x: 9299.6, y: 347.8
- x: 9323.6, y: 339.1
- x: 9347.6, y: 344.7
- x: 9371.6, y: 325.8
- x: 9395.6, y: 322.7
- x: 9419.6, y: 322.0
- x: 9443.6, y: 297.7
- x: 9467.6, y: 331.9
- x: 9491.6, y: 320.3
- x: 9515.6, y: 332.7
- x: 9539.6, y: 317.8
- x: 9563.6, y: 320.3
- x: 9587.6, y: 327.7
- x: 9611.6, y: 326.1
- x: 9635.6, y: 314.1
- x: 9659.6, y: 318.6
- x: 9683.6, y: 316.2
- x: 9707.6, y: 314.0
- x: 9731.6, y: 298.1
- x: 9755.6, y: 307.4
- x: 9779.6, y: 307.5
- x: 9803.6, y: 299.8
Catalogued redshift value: 0.00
